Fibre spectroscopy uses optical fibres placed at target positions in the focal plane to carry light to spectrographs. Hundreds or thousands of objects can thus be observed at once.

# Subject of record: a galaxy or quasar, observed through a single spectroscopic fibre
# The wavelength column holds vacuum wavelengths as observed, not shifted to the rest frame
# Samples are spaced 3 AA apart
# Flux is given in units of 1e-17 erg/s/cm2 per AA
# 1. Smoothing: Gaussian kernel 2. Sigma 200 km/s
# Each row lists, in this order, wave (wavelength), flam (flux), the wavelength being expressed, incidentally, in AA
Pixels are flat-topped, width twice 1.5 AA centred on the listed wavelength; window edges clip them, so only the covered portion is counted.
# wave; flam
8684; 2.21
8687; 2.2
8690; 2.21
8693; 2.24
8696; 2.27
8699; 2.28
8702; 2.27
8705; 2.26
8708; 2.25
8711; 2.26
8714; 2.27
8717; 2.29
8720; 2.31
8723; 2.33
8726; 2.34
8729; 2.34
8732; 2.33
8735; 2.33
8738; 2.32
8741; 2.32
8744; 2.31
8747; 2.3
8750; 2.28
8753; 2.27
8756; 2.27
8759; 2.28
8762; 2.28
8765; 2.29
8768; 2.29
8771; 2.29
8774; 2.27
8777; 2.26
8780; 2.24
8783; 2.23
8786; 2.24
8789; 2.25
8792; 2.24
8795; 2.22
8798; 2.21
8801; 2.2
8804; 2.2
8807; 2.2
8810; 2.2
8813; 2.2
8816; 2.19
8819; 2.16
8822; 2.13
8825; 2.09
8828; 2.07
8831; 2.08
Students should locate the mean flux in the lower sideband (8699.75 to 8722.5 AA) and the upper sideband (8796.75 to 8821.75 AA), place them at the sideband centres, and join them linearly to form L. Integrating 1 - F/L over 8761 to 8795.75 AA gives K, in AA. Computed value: -0.6 AA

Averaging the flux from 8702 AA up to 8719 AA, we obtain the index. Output 2.27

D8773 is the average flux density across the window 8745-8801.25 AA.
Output 2.26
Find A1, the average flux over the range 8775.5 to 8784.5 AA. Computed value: 2.24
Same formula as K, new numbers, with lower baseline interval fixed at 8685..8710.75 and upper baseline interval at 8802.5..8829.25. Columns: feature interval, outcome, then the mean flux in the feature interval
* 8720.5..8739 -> -0.9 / 2.33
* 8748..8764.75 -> -0.6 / 2.28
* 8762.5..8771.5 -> -0.4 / 2.29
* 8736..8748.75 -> -0.6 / 2.31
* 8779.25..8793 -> -0.4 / 2.24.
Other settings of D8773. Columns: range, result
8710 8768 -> 2.3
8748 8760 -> 2.28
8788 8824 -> 2.2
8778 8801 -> 2.23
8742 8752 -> 2.3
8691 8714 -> 2.26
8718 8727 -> 2.32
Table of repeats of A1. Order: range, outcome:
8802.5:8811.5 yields 2.2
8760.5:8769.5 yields 2.29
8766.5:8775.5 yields 2.28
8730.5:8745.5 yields 2.32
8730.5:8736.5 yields 2.33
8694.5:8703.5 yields 2.27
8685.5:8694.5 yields 2.22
